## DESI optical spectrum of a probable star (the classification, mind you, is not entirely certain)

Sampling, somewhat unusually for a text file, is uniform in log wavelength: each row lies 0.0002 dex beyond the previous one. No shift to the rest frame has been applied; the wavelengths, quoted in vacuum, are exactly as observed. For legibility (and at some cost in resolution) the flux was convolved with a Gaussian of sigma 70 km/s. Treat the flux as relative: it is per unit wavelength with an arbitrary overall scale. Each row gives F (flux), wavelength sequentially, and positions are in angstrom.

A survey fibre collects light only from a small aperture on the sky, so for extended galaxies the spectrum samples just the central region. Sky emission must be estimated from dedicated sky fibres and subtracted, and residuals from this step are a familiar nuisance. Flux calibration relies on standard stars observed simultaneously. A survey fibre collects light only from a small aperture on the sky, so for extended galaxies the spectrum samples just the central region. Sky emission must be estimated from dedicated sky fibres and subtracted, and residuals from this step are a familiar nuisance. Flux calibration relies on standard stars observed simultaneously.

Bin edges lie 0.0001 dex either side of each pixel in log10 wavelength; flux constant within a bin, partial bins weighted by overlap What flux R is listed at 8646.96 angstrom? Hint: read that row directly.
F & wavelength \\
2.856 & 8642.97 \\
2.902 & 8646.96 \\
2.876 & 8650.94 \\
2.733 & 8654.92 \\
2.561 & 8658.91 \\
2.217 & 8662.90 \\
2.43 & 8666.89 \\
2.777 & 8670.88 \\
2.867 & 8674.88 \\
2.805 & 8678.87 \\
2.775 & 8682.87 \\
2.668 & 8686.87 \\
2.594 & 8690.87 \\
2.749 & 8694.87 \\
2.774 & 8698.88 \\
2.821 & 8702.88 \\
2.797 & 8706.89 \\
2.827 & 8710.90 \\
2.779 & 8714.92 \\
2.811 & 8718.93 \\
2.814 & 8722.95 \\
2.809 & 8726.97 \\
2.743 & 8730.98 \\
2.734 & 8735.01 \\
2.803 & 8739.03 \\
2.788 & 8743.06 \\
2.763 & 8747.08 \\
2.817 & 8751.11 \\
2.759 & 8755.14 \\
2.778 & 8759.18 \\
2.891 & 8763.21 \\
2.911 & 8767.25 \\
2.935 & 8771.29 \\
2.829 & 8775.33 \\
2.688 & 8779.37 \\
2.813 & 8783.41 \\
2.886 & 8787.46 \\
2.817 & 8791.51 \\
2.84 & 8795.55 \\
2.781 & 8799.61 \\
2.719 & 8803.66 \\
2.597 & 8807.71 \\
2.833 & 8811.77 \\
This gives 2.902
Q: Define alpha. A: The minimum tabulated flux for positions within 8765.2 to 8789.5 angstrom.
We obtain 2.688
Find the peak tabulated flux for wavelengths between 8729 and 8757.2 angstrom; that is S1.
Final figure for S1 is 2.817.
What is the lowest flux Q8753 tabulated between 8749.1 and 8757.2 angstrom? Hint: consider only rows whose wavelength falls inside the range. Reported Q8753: 2.759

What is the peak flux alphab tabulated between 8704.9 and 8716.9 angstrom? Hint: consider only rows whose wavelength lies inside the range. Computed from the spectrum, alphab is 2.827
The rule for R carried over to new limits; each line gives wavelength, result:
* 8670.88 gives 2.777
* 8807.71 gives 2.597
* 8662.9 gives 2.217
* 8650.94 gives 2.876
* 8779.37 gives 2.688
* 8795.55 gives 2.84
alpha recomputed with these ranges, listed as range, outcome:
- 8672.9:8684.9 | 2.775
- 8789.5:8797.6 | 2.817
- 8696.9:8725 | 2.774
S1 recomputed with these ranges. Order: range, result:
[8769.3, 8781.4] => 2.935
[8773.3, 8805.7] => 2.886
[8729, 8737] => 2.743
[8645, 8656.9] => 2.902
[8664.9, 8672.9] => 2.777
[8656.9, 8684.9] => 2.867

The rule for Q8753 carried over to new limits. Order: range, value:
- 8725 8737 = 2.734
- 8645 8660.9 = 2.561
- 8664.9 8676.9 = 2.43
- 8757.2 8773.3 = 2.778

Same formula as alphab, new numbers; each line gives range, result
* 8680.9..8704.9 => 2.821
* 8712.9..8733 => 2.814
